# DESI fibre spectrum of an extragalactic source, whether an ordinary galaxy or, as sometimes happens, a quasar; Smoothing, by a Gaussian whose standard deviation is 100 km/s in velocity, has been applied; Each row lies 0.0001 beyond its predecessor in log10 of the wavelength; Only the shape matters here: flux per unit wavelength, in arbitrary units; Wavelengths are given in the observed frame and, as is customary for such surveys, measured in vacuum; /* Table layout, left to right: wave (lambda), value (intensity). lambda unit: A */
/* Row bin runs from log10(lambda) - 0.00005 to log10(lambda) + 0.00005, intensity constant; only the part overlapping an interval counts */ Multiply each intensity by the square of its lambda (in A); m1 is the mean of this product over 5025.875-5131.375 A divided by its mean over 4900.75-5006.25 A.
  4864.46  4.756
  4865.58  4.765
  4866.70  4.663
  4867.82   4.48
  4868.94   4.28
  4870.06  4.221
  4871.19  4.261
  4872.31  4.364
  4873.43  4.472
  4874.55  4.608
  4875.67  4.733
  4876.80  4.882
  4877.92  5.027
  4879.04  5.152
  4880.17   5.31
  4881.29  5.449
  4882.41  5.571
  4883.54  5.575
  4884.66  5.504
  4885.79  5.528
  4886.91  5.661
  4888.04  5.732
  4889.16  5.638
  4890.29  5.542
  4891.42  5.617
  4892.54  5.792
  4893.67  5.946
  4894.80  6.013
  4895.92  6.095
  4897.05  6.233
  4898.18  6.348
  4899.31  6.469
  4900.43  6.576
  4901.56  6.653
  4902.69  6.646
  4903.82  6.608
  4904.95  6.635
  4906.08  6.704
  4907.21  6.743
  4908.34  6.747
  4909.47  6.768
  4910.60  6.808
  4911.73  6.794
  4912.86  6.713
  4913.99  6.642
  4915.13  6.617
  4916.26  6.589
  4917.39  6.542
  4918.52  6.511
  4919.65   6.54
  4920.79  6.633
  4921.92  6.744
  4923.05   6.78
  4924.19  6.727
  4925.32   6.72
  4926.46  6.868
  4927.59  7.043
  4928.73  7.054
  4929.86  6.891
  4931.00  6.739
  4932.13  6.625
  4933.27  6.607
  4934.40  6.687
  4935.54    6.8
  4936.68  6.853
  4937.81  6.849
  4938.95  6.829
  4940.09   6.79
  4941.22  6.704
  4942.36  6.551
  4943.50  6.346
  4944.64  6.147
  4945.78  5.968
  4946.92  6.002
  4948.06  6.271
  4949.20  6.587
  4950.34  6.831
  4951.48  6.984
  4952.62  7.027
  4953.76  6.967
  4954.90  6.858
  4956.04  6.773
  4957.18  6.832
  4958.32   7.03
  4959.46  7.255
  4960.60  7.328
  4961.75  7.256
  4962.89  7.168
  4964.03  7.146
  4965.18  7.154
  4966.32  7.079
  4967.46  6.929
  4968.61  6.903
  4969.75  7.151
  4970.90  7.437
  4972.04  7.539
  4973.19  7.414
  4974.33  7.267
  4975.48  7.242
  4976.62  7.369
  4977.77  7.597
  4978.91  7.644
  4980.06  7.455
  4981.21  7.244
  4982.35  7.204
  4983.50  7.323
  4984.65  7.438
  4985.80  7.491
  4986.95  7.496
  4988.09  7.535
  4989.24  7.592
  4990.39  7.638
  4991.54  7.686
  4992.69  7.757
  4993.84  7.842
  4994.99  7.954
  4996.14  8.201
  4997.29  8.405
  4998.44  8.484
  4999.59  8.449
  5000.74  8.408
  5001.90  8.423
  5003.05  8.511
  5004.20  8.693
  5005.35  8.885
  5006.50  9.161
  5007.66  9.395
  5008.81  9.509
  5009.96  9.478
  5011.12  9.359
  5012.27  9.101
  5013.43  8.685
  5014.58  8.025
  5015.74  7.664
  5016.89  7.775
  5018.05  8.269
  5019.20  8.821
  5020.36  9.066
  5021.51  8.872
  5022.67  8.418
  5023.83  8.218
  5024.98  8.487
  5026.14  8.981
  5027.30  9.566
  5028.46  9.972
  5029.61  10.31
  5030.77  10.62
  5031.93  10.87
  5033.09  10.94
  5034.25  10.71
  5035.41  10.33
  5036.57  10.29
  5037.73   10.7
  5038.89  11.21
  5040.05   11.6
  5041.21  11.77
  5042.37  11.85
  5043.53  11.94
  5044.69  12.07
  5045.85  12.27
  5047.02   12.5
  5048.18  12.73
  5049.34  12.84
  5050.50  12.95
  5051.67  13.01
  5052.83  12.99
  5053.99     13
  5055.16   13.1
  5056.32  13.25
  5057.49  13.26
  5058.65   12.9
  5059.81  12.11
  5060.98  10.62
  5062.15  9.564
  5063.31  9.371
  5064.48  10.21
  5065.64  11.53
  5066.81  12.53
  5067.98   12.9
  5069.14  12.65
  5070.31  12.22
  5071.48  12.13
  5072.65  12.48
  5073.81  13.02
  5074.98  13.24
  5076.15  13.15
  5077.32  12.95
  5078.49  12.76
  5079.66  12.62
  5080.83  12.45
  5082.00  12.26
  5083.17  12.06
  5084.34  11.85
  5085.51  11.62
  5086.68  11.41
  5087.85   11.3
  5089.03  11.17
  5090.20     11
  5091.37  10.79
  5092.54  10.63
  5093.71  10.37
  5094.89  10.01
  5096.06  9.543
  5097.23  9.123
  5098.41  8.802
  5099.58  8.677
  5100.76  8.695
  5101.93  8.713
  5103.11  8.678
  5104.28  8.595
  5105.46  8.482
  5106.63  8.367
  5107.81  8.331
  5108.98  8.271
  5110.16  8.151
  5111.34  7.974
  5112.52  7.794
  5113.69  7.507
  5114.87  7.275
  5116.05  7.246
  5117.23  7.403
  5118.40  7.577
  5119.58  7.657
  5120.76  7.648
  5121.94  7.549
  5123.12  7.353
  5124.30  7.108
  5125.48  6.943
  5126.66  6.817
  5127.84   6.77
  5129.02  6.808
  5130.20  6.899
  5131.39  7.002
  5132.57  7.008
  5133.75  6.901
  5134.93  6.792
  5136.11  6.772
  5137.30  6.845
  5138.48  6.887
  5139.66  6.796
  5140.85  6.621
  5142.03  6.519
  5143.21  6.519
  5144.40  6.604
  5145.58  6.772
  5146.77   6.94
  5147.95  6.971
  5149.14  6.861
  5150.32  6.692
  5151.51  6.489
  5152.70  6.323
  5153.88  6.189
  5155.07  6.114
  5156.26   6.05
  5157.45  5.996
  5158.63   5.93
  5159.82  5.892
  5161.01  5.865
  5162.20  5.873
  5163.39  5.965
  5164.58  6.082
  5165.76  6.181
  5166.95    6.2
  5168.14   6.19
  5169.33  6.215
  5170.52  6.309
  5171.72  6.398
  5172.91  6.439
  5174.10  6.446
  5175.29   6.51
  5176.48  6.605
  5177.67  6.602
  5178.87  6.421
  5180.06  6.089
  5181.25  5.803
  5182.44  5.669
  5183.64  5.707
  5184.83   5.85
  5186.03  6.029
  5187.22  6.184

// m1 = 1.5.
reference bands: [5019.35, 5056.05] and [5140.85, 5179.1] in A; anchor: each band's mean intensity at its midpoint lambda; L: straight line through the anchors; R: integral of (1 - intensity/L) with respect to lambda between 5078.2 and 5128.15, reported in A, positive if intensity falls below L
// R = -3.40 A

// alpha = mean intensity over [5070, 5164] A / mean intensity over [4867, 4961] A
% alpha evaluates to 1.36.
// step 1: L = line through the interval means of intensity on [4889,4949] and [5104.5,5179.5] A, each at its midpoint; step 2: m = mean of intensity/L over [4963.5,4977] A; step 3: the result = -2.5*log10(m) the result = -0.10 mag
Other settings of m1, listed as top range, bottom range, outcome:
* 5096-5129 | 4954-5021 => 1.06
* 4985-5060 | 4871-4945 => 1.67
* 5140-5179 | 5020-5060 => 0.59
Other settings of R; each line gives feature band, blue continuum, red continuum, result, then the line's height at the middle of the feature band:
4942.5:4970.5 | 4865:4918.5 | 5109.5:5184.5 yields -3.9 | 6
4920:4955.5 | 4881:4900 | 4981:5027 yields 0.8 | 6.86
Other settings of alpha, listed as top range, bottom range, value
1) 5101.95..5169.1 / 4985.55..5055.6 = 0.72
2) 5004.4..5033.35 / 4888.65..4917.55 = 1.42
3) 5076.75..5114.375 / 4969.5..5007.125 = 1.28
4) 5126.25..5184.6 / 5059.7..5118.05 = 0.62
